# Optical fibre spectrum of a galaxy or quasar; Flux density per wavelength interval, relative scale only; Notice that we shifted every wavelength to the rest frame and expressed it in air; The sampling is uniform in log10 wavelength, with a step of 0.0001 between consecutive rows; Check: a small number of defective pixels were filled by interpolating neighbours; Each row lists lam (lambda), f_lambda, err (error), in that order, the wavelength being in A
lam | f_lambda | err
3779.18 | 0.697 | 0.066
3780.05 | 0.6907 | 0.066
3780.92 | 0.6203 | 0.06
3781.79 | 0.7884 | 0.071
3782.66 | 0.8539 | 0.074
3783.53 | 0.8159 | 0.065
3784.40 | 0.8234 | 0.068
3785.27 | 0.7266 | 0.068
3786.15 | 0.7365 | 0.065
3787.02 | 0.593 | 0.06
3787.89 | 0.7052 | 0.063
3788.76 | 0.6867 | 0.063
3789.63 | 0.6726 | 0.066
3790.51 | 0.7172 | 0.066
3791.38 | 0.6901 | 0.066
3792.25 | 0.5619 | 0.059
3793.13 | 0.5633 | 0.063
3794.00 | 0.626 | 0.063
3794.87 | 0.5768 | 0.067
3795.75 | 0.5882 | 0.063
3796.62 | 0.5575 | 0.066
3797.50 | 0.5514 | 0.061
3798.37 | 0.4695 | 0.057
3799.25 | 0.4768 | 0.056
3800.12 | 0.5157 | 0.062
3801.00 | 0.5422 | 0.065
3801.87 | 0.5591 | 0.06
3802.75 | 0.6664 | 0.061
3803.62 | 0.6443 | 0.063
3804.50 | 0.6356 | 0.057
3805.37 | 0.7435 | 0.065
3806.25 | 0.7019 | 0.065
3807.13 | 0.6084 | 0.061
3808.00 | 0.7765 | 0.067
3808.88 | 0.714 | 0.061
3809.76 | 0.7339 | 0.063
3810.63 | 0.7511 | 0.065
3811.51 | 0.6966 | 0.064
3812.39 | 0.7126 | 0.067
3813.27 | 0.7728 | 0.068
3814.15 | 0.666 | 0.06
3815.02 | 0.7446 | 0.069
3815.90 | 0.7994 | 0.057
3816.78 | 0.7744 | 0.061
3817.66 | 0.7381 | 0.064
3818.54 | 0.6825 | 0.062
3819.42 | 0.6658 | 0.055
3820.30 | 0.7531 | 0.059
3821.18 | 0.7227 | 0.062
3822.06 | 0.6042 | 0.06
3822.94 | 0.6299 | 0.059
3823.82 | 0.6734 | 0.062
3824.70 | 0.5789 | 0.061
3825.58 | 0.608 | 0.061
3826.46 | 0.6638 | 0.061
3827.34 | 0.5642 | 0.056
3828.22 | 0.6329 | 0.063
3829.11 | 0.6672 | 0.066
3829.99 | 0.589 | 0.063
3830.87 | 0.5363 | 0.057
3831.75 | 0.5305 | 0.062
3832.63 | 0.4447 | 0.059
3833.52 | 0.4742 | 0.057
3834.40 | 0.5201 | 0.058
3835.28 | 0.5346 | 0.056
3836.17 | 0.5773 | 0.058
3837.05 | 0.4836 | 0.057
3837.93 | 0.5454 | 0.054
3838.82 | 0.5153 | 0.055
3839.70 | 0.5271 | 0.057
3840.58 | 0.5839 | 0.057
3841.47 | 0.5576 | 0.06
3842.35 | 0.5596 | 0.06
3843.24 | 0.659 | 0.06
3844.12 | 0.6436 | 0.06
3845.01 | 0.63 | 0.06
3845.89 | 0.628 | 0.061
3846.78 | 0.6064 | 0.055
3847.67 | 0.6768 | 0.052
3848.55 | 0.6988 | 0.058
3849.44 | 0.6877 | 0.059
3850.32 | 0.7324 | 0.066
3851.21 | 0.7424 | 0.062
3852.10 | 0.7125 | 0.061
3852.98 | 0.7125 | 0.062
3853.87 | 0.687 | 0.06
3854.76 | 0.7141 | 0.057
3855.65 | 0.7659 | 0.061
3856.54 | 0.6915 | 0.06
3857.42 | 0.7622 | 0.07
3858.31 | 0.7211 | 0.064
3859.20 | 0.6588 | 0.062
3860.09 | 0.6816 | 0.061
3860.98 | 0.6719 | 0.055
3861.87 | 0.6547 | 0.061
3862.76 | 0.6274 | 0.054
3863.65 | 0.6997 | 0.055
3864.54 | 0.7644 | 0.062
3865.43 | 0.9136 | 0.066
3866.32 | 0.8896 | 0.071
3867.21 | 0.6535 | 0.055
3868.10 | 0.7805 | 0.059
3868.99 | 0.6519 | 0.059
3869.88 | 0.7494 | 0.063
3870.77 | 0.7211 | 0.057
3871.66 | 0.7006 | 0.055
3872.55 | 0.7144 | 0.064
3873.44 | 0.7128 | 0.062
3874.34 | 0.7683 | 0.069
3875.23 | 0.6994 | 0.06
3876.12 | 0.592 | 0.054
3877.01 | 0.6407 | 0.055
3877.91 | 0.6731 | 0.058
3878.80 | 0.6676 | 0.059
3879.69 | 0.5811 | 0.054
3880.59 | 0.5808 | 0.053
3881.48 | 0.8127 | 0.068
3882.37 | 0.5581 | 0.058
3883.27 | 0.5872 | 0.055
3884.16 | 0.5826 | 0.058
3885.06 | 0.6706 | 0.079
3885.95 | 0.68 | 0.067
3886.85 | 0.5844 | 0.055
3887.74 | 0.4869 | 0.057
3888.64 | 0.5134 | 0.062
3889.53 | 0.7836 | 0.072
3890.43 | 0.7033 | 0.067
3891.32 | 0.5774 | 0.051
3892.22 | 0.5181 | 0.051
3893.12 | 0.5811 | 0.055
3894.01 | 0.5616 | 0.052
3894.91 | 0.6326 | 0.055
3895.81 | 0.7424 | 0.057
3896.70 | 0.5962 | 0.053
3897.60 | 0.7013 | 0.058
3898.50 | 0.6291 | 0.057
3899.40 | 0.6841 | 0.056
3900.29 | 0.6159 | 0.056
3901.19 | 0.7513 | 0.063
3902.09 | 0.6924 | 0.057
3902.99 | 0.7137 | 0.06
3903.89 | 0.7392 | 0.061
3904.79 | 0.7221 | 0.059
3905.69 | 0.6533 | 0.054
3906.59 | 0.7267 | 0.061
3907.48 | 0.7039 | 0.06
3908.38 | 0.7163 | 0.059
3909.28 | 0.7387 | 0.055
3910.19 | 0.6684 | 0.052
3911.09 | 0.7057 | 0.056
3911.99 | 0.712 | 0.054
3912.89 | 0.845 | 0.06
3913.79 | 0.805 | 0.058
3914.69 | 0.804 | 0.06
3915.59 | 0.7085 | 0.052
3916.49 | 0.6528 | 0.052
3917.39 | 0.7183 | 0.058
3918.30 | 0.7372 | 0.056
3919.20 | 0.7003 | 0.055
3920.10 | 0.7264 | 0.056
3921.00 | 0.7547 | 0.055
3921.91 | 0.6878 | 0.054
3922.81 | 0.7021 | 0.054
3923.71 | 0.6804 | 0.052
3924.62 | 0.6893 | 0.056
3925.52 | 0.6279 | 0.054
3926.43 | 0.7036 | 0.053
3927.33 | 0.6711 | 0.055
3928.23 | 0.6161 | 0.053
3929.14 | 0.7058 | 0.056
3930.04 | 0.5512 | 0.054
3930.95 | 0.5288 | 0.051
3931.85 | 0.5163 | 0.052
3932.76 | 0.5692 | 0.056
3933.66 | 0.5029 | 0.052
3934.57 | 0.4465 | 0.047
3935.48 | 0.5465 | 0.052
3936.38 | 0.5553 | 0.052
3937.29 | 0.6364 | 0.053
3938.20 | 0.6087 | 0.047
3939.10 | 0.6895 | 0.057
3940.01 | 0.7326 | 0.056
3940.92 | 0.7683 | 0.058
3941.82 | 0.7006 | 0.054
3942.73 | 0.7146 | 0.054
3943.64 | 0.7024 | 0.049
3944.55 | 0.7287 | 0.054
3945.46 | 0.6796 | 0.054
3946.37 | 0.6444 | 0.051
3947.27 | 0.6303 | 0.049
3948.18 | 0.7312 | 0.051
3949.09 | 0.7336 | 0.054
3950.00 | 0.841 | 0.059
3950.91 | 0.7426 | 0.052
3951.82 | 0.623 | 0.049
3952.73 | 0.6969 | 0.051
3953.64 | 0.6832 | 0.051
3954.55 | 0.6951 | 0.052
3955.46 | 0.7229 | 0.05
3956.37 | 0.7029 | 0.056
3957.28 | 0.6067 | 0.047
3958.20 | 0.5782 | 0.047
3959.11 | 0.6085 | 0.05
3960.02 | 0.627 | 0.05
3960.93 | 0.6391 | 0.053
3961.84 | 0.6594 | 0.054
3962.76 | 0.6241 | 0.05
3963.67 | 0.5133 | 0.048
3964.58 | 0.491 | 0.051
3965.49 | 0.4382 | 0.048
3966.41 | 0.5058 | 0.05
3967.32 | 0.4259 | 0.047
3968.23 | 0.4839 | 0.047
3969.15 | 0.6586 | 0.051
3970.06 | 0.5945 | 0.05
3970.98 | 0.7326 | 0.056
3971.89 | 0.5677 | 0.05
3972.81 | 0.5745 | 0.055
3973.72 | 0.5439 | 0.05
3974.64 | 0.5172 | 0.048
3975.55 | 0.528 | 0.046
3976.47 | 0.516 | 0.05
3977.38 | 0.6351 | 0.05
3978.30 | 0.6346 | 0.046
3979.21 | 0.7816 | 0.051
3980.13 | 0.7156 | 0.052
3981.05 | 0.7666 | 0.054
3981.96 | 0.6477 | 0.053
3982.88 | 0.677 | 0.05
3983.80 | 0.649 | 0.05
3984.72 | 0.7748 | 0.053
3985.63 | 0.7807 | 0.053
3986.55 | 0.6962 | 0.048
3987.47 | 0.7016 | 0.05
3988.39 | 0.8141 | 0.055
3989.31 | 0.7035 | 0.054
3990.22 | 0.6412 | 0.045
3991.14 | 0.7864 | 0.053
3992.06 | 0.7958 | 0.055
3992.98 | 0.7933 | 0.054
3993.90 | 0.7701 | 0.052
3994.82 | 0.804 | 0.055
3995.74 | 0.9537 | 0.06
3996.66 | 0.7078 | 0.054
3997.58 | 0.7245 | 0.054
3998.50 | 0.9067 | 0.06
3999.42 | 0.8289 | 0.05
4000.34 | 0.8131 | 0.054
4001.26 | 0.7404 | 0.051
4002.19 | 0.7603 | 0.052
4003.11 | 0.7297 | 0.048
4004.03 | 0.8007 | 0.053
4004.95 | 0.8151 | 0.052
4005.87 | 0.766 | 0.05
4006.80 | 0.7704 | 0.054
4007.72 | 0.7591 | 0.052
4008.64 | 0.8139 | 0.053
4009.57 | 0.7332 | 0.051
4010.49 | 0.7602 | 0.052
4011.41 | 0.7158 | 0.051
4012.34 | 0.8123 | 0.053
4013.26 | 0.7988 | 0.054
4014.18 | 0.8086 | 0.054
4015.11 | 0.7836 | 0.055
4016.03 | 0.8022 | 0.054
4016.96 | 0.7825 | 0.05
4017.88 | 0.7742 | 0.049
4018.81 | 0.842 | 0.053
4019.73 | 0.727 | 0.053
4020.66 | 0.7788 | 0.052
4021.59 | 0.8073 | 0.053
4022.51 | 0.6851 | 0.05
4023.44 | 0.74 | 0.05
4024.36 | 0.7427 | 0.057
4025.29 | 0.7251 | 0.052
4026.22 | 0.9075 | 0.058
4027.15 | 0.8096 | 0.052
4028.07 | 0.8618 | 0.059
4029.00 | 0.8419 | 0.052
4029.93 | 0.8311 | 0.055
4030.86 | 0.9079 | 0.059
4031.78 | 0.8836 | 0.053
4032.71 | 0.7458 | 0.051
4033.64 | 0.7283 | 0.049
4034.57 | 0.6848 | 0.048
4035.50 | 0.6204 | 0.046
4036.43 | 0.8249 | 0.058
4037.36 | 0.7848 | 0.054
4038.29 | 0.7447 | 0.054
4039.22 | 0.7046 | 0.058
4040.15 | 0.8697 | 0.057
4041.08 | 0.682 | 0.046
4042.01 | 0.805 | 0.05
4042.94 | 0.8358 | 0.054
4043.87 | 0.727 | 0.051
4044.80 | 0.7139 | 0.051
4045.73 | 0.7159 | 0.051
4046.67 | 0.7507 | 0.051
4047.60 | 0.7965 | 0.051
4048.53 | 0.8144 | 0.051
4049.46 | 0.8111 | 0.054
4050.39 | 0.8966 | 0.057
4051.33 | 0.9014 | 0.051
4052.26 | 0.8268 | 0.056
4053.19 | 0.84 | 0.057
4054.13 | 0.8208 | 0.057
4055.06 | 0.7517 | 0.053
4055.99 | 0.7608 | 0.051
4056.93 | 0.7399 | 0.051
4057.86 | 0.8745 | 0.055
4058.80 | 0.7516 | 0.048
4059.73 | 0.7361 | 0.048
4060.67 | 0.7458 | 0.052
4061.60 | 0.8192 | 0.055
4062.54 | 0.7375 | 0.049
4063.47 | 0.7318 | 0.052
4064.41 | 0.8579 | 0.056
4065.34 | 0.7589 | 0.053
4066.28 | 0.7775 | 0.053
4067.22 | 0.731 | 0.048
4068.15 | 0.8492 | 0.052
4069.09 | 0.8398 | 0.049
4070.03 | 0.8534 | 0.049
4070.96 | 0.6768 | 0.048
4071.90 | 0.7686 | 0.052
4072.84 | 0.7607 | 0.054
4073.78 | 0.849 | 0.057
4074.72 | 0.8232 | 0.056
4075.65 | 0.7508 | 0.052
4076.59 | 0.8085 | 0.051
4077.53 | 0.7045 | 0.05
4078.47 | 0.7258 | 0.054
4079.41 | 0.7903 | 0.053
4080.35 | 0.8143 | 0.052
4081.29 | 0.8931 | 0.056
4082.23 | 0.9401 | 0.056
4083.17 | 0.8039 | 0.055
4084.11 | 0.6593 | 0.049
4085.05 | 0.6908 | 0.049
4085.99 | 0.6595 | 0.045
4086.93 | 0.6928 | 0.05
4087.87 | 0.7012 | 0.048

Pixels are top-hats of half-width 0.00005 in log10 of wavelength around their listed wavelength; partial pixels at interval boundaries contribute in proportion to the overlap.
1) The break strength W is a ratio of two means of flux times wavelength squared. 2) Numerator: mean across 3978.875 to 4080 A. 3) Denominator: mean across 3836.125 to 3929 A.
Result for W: 1.2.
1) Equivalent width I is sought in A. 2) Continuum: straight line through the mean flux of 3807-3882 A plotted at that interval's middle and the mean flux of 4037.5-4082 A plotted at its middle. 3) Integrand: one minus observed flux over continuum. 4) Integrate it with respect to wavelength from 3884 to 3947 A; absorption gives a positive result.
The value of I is 3.8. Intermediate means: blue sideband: 0.667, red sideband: 0.787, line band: 0.664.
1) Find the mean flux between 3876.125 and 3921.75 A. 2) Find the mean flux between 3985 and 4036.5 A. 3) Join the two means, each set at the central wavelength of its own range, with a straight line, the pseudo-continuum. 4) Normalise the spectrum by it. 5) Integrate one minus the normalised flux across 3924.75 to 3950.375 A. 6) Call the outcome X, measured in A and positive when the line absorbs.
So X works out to 2.3 A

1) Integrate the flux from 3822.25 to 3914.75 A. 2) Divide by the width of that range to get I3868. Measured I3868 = 0.657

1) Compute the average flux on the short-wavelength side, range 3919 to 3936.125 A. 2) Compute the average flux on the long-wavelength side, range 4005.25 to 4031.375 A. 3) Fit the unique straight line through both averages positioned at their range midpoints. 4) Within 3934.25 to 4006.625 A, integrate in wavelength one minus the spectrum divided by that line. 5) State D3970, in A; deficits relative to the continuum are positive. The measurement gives 2.6 A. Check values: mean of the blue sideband 0.626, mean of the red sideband 0.789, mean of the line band 0.678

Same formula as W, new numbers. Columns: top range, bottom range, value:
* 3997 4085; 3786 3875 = 1.33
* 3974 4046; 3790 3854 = 1.32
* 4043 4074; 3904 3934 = 1.23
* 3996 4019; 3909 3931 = 1.17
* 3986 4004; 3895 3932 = 1.16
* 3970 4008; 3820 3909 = 1.18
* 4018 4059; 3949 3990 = 1.27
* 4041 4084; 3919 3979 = 1.33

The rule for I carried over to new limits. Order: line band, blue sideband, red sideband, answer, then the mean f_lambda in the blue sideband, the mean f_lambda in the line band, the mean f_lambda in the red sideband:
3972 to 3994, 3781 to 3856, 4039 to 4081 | 1.77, 0.647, 0.682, 0.785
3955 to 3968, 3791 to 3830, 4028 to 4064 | 2.75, 0.649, 0.58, 0.784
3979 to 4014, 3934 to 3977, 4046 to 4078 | -3.80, 0.625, 0.764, 0.791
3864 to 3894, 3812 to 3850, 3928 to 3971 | -2.03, 0.625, 0.668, 0.627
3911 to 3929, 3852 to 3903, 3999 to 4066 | -0.21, 0.675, 0.712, 0.783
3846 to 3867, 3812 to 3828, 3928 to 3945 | -1.53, 0.686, 0.714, 0.622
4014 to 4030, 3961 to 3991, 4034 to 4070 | -1.57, 0.627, 0.79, 0.781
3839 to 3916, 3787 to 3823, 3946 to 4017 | -0.47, 0.658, 0.678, 0.697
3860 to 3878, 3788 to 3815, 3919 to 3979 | -2.18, 0.642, 0.714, 0.63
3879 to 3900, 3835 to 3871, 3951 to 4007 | 1.52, 0.671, 0.624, 0.68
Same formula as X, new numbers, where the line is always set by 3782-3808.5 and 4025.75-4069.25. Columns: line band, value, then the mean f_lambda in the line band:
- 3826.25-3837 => 1.80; 0.556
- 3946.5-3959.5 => 0.91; 0.685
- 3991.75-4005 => -0.58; 0.796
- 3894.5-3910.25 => 0.38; 0.691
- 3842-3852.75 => 0.17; 0.667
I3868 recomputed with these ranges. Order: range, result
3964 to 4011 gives 0.697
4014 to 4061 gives 0.785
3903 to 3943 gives 0.675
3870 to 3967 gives 0.659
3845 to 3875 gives 0.712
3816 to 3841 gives 0.603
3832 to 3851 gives 0.587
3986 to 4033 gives 0.785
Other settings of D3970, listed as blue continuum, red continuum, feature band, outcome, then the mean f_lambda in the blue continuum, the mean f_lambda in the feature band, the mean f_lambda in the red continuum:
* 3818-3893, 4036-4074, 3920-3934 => 1.17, 0.648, 0.639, 0.786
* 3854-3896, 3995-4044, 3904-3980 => 7.58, 0.673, 0.651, 0.784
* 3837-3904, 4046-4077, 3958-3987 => 4.79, 0.664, 0.613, 0.794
